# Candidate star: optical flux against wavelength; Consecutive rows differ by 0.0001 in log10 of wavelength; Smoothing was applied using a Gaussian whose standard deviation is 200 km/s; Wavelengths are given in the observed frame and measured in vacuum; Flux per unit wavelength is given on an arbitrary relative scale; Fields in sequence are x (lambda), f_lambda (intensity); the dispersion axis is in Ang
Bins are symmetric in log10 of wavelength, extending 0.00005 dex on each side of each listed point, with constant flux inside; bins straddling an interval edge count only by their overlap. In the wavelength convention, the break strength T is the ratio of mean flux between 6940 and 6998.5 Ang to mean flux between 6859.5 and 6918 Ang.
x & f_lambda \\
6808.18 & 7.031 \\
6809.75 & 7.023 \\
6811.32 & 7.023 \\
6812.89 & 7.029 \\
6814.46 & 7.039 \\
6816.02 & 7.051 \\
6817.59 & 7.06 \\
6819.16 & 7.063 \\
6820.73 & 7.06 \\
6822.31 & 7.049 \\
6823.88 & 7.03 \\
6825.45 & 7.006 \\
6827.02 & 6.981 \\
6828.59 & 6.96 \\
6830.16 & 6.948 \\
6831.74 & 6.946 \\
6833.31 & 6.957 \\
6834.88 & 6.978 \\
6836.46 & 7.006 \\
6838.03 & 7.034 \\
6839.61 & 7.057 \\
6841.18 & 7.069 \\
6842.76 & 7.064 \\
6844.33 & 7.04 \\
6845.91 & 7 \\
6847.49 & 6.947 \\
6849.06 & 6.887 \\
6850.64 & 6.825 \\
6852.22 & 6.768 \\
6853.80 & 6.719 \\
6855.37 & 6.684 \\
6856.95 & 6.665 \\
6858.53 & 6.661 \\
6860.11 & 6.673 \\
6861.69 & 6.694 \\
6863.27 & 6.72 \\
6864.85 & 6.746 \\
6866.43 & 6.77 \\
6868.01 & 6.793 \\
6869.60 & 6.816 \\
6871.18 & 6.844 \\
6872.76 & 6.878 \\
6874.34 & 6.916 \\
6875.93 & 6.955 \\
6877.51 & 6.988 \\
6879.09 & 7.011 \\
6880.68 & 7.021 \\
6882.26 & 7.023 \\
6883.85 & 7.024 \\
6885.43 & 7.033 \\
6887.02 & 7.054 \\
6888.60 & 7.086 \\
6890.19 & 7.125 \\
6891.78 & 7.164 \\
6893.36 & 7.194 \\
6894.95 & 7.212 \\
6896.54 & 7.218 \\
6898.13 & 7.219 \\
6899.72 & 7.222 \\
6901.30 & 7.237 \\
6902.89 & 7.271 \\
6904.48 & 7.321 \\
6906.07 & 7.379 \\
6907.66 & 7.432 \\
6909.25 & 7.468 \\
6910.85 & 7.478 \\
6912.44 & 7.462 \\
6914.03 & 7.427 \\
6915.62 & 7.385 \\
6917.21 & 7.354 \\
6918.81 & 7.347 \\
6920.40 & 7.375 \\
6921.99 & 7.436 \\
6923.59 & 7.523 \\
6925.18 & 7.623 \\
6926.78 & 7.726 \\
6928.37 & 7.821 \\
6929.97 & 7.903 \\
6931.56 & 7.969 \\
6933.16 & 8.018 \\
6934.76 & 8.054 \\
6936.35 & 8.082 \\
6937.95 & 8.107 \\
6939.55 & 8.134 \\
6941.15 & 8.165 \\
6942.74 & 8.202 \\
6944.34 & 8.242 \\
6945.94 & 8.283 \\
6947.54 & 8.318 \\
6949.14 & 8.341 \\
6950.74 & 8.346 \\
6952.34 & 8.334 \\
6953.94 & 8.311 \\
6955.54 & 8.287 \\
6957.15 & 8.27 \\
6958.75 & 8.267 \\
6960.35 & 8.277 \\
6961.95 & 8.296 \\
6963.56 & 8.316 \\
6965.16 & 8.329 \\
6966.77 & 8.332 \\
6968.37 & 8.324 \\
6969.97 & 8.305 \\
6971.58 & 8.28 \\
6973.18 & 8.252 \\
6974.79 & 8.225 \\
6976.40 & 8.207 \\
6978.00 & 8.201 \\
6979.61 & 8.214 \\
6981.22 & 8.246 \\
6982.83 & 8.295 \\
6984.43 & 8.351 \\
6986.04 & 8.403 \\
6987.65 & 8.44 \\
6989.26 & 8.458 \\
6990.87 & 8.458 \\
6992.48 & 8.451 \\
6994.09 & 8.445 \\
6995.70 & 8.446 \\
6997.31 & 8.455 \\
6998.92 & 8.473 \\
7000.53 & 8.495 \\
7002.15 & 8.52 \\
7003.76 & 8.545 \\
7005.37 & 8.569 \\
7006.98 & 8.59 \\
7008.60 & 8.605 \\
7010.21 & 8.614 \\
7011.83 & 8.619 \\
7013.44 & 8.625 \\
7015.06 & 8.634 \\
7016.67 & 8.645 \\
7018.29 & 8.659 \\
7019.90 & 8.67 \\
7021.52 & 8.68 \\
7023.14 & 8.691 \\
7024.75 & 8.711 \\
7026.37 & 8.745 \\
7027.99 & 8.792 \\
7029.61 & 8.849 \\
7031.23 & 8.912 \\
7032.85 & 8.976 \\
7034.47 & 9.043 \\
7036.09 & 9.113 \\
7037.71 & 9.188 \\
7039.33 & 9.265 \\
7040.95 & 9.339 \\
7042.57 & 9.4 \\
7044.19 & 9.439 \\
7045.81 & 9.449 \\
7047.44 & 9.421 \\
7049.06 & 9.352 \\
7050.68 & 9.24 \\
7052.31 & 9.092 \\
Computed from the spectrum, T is 1.17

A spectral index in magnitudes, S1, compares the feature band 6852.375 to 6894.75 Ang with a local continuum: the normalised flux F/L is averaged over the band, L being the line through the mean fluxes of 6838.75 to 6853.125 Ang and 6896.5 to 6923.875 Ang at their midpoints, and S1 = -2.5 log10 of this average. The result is 0.04 mag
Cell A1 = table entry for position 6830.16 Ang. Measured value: 6.948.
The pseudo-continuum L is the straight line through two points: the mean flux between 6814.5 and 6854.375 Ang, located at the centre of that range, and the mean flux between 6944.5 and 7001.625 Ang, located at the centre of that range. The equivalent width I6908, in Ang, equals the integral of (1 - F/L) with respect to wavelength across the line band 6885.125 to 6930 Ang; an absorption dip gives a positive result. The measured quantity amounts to 1.98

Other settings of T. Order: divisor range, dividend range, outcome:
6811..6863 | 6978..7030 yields 1.23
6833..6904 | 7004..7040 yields 1.26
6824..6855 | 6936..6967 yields 1.19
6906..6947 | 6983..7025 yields 1.10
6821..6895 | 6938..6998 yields 1.20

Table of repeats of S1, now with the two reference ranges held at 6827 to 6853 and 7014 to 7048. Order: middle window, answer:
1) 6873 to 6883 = 0.06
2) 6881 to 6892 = 0.06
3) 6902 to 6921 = 0.05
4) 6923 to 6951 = -0.01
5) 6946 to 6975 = -0.01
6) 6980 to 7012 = 0.02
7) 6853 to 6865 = 0.07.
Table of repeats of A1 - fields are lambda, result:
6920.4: 7.375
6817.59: 7.06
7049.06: 9.352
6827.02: 6.981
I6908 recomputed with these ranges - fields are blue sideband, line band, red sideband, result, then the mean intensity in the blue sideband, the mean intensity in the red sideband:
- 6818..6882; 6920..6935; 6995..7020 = -0.03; 6.91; 8.57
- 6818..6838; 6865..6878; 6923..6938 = 0.90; 7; 7.88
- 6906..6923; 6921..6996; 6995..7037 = -2.21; 7.41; 8.68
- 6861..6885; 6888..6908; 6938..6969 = 0.23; 6.88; 8.28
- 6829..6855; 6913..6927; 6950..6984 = 0.59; 6.95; 8.28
